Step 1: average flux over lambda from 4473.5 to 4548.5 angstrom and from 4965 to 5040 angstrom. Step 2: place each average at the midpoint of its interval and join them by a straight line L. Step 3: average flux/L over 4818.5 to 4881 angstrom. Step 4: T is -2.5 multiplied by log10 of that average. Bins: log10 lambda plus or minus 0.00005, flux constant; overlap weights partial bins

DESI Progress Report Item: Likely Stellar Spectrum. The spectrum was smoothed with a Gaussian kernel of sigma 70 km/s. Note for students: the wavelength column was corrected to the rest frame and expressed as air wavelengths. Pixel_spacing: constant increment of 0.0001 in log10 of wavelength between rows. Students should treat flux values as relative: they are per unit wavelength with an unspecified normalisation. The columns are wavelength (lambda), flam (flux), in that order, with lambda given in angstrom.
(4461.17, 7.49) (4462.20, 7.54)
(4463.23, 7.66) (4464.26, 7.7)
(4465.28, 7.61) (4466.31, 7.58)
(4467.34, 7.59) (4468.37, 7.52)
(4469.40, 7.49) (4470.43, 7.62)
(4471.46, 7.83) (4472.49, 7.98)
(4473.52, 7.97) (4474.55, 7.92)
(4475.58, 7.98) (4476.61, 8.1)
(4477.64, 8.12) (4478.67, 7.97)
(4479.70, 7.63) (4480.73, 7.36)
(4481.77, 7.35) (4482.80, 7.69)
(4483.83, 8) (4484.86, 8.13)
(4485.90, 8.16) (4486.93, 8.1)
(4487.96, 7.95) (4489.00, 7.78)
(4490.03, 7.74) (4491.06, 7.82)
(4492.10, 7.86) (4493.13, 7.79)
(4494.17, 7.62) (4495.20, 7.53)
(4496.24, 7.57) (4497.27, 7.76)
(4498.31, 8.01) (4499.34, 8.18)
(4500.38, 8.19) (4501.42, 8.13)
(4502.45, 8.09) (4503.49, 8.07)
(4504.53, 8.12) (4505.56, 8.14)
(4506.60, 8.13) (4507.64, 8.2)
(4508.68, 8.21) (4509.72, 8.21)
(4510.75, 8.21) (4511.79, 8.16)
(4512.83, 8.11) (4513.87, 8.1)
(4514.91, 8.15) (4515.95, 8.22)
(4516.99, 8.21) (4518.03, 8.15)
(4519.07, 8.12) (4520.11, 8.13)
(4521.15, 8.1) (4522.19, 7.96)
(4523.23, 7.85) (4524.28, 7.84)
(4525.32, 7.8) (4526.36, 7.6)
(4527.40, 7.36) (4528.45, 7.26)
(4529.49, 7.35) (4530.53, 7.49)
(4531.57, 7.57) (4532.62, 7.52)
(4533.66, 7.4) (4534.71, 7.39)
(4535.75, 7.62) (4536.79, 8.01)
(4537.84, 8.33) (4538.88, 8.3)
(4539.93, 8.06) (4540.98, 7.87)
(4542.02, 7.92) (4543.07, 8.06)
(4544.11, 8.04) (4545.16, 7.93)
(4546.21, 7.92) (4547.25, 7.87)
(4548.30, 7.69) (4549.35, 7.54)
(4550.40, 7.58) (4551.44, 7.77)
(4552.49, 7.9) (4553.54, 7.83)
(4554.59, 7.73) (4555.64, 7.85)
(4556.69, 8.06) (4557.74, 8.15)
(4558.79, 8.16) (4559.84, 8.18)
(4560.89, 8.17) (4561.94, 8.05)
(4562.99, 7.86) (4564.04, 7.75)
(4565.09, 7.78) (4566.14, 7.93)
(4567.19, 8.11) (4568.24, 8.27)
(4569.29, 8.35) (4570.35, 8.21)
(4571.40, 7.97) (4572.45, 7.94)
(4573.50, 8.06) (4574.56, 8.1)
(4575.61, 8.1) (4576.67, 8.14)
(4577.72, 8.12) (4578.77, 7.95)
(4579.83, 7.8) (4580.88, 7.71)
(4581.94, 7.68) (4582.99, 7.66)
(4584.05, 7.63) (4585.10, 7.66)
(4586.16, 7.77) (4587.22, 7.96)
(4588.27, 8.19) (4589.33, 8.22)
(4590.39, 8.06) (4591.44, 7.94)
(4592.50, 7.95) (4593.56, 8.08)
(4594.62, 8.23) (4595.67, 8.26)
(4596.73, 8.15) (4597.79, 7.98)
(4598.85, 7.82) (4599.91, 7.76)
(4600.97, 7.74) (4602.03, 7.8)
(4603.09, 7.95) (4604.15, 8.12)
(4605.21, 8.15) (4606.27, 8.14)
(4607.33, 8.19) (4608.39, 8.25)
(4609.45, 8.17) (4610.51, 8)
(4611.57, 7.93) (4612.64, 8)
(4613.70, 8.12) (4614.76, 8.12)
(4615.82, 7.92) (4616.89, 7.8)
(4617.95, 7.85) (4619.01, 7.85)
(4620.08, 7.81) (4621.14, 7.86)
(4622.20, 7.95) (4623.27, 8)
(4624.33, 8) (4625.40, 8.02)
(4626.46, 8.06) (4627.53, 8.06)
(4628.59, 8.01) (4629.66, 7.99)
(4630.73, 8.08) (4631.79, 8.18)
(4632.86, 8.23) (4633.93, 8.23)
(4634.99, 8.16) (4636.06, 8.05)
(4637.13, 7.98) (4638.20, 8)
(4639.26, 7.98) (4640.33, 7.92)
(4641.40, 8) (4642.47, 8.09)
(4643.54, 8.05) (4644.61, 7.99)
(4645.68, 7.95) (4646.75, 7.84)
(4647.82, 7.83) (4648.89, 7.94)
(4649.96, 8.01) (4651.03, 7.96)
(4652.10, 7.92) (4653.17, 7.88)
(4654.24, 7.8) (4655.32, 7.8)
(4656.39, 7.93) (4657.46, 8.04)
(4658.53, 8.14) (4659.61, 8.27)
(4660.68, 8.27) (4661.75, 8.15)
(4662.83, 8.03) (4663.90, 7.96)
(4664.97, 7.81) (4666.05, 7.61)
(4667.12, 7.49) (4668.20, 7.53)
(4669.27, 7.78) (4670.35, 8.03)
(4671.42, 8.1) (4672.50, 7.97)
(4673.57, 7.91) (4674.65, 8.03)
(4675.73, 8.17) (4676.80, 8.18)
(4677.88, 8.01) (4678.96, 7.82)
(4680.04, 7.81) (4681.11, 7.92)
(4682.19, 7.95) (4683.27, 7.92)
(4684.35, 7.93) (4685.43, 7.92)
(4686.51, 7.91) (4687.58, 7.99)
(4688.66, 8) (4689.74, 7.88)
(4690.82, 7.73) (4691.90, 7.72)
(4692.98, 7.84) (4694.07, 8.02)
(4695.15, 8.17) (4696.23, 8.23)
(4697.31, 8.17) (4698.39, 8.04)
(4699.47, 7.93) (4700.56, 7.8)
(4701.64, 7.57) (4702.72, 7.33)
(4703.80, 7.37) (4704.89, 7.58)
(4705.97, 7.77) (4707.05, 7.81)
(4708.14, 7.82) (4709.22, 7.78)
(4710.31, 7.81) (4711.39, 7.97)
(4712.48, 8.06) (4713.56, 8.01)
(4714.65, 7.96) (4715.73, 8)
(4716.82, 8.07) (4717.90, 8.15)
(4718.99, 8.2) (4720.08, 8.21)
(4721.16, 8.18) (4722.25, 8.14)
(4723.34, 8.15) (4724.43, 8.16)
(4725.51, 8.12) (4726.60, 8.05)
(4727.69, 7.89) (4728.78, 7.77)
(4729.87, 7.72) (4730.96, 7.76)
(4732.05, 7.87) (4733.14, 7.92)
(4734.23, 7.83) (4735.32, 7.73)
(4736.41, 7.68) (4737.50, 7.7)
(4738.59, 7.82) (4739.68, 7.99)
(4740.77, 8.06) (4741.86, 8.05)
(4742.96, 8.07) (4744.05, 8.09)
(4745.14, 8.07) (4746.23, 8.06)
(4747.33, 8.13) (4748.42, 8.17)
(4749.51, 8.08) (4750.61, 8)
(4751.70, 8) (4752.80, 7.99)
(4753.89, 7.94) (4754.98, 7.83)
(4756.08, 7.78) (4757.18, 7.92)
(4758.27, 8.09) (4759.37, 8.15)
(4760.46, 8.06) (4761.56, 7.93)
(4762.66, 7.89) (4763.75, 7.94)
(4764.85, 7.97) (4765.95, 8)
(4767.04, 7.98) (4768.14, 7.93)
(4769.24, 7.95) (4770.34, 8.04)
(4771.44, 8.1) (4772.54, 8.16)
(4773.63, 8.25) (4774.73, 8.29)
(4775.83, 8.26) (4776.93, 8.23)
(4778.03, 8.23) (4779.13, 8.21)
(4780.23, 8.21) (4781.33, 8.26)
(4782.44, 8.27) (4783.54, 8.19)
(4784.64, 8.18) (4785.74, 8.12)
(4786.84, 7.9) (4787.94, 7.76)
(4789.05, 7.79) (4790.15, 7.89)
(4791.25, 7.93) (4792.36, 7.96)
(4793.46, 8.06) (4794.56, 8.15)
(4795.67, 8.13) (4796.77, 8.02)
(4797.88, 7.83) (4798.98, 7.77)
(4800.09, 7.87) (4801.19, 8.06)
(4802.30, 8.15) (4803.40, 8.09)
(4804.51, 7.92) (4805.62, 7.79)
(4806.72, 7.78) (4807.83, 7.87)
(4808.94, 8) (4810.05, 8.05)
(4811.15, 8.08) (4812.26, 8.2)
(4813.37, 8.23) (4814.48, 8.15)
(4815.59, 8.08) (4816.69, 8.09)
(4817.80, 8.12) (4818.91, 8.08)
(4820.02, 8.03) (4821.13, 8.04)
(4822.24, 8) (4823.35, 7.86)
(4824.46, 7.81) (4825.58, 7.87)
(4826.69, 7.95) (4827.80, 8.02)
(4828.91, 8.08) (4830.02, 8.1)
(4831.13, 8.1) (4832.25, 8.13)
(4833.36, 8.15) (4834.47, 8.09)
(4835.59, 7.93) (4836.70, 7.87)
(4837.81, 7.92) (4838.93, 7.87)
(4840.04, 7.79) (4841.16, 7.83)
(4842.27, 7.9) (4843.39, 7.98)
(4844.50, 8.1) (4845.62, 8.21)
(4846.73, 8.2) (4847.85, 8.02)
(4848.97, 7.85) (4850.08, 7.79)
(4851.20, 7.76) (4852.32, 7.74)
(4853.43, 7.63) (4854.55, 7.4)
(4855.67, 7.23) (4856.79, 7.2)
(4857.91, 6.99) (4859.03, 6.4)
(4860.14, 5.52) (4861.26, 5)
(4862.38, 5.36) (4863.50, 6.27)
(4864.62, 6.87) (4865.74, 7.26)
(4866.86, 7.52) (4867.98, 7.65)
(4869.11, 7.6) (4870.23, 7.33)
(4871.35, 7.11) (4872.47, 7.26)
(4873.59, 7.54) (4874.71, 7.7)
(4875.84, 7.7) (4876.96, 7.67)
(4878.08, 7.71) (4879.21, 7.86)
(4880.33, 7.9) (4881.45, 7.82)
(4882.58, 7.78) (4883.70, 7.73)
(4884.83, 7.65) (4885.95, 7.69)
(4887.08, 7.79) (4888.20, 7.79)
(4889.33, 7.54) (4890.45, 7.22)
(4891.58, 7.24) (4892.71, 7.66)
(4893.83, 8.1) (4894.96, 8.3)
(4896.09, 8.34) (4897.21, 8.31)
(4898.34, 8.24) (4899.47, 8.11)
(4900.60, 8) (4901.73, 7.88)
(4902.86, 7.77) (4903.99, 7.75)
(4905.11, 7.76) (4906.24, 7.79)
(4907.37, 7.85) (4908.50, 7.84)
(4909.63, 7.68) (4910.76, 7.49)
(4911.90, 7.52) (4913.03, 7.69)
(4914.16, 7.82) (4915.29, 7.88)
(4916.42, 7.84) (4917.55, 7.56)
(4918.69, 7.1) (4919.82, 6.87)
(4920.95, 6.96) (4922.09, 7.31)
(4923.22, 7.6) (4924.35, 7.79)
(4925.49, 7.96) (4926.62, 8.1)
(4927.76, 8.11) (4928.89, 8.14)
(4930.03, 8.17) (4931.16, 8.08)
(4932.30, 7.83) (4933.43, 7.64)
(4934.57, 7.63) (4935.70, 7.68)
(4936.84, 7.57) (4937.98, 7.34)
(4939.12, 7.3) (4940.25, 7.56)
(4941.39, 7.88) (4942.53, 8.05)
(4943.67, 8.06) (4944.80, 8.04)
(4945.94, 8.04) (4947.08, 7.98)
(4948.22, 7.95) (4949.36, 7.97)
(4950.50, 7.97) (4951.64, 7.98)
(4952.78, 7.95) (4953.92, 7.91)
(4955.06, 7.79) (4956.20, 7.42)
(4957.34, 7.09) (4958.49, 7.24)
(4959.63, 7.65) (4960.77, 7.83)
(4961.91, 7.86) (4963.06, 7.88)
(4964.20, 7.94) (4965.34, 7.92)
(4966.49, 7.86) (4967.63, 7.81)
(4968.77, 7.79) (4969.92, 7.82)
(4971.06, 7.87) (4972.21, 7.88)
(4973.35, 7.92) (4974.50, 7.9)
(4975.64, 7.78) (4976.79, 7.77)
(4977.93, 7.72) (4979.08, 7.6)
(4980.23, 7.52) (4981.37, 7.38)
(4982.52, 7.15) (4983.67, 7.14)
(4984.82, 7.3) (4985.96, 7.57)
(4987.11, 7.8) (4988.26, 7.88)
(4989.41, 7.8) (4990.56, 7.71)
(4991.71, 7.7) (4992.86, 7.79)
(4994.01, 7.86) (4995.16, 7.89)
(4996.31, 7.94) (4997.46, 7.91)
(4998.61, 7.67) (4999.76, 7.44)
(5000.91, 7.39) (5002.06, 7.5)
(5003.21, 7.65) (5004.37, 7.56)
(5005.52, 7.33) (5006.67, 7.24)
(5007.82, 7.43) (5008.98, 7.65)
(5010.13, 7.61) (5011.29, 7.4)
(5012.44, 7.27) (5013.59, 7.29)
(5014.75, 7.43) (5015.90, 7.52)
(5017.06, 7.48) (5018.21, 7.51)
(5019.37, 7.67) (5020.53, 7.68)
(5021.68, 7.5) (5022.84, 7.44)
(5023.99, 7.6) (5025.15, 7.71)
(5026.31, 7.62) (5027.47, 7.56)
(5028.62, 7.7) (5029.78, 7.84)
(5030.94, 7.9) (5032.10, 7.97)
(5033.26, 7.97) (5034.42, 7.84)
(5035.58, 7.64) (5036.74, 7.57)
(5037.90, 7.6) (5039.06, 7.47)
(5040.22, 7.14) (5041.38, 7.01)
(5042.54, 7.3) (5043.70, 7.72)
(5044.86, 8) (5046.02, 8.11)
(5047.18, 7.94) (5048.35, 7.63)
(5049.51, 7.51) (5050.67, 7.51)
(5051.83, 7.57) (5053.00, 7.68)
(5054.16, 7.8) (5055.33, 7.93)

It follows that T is 0.02 mag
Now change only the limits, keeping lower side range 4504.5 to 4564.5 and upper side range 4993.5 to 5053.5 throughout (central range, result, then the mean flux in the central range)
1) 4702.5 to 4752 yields -0.021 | 7.94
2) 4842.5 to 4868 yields 0.072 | 7.21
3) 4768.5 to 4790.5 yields -0.049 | 8.11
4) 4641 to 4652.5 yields -0.016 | 7.96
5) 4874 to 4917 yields -0.016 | 7.8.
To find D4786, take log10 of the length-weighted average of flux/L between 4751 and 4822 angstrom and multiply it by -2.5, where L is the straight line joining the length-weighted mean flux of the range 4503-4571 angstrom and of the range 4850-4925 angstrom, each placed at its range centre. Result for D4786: -0.06 mag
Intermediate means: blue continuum 7.94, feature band 8.04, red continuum 7.49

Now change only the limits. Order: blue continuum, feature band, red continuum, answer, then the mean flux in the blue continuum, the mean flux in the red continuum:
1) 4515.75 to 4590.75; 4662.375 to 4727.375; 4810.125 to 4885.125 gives -0.020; 7.9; 7.65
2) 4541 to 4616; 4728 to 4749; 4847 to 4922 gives -0.027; 7.97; 7.5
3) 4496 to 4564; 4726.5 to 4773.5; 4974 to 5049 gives -0.024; 7.93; 7.61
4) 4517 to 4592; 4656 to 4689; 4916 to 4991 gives -0.015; 7.9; 7.72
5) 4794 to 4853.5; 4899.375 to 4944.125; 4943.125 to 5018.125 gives 0.011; 7.99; 7.68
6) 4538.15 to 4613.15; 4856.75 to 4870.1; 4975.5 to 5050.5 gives 0.166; 7.98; 7.6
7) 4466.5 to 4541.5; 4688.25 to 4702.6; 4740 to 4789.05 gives 0.014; 7.89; 8.06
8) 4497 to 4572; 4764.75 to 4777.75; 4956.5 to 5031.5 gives -0.044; 7.95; 7.63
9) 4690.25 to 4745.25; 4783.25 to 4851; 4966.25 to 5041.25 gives -0.025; 7.92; 7.62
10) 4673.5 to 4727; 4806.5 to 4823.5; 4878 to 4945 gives -0.028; 7.95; 7.76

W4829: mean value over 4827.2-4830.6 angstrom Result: 8.08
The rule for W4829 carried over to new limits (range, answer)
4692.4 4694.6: 7.89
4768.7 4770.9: 7.98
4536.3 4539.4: 8.21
